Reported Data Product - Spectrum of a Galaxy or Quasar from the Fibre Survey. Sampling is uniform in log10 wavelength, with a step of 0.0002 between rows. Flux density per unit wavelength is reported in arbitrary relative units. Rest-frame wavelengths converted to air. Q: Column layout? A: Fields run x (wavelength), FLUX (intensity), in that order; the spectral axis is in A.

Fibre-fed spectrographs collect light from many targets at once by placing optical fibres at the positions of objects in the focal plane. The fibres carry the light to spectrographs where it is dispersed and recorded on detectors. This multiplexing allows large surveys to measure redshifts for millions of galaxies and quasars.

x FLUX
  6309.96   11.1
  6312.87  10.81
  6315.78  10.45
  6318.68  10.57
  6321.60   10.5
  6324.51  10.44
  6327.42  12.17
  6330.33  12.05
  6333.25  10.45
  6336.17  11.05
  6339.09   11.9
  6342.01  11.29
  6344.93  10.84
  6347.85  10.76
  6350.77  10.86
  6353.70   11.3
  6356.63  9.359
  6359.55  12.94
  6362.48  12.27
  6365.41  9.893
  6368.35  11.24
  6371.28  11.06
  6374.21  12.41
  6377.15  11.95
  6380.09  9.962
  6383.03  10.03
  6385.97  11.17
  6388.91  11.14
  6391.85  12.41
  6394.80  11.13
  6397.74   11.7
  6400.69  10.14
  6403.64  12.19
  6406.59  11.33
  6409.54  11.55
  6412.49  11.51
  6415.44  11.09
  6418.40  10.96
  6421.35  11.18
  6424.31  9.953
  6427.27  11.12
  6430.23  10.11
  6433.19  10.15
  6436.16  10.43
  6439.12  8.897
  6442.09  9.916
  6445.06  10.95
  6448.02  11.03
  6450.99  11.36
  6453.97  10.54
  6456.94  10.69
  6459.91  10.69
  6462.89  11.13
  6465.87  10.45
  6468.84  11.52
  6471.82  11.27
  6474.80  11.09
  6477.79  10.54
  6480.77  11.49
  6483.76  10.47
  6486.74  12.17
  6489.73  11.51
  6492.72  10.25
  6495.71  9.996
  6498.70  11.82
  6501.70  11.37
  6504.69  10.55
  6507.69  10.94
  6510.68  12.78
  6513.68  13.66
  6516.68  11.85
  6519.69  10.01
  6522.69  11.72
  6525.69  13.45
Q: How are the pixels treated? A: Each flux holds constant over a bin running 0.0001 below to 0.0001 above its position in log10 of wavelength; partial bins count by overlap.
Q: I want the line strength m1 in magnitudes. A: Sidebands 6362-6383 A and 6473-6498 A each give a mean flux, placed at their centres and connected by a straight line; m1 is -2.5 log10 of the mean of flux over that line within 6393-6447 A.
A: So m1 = 0.025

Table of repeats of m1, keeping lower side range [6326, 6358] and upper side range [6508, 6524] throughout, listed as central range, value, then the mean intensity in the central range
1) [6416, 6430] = 0.071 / 10.8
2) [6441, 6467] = 0.084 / 10.8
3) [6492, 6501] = 0.101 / 10.8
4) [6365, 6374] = 0.016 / 11.1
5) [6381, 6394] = 0.018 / 11.1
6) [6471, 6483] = 0.067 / 11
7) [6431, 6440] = 0.166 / 9.91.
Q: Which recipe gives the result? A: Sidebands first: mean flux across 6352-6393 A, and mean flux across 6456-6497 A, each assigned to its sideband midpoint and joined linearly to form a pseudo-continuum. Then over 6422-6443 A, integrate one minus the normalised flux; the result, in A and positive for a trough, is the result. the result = 1.8 A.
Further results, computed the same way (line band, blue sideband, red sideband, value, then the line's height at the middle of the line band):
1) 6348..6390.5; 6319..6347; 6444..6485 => 0.0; 11.1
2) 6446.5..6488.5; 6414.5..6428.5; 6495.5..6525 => 0.7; 11.2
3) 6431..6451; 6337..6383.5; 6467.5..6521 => 1.7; 11.2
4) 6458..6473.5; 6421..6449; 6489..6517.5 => -0.2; 10.8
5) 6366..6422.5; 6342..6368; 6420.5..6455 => -2.5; 10.8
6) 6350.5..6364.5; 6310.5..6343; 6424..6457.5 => -0.6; 10.9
